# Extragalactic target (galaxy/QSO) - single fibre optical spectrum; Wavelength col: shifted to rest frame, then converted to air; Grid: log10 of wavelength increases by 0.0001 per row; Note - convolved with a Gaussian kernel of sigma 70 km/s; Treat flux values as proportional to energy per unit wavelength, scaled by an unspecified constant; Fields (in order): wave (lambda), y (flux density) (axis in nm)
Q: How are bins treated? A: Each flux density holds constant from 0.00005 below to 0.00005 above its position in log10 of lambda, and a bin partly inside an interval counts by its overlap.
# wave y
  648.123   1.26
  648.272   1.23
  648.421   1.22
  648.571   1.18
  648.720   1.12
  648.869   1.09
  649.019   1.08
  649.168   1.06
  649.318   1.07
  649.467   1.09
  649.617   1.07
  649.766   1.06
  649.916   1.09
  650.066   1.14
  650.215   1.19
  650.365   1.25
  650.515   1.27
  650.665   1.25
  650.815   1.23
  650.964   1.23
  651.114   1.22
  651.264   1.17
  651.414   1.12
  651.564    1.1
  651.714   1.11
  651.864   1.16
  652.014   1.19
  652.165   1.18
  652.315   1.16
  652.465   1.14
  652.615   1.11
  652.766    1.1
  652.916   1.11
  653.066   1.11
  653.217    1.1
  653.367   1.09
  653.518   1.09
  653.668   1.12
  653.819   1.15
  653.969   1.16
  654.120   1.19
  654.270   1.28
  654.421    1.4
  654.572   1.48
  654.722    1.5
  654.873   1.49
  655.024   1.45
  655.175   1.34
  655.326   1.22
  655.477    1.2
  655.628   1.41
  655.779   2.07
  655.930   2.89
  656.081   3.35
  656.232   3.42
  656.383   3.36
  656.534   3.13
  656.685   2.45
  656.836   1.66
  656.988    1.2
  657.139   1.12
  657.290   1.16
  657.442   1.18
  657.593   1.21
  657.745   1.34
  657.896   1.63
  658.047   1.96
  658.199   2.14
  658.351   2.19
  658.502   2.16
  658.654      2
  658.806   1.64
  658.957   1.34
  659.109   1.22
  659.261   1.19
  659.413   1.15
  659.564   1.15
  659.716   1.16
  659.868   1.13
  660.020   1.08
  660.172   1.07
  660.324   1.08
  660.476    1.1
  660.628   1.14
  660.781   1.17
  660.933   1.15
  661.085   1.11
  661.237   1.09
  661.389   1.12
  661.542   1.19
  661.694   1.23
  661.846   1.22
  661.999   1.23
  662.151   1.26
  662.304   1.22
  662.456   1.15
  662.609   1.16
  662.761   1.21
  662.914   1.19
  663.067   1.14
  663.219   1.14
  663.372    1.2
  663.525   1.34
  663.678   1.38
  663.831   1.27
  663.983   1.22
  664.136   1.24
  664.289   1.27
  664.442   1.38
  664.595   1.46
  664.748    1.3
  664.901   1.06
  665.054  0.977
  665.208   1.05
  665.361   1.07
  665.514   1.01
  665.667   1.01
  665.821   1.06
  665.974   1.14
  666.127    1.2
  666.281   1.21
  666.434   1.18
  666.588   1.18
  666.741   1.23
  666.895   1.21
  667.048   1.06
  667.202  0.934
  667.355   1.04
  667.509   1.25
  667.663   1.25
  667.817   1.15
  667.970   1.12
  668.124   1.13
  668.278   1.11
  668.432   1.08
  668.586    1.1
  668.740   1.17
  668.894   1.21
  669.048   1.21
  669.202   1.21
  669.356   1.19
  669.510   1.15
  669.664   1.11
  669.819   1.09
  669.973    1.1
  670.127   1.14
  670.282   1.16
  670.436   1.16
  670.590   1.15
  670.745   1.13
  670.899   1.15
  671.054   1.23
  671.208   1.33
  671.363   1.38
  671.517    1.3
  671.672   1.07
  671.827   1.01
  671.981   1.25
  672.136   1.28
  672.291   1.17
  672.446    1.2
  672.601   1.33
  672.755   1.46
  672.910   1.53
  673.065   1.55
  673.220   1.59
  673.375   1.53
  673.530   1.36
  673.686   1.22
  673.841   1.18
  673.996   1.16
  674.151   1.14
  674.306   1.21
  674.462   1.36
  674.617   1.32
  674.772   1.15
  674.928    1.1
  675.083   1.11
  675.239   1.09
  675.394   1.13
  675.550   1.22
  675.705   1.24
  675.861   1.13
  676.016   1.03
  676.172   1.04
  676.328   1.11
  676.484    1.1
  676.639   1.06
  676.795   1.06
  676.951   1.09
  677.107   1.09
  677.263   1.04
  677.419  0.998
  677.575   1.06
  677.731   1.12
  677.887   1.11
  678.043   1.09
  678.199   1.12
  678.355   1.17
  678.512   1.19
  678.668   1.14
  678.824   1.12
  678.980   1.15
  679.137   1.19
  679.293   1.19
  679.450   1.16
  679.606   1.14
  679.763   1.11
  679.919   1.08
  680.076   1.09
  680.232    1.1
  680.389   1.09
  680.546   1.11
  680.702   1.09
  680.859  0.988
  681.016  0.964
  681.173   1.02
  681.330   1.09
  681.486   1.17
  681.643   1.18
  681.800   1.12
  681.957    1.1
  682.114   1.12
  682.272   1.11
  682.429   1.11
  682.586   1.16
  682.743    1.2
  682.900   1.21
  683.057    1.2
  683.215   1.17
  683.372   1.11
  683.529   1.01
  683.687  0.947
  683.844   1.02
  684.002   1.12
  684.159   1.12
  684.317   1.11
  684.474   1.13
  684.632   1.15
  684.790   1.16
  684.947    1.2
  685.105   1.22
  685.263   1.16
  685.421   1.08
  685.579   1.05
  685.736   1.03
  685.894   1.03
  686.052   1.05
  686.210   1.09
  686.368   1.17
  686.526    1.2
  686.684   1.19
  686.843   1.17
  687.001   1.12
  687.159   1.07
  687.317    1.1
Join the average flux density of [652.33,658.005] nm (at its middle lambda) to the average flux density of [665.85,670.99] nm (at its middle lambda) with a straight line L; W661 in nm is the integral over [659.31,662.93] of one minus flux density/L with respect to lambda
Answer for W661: 0.59 nm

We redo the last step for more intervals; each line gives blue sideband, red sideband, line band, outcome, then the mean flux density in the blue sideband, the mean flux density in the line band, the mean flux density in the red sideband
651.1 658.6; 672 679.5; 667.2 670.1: 0.38 nm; 1.55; 1.14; 1.19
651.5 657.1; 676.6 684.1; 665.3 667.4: 0.37 nm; 1.56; 1.11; 1.11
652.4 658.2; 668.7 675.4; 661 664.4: 0.53 nm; 1.6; 1.21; 1.23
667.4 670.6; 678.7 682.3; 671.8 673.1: -0.20 nm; 1.15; 1.31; 1.11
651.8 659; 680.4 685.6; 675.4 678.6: 0.30 nm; 1.6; 1.1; 1.11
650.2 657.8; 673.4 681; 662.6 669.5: 0.65 nm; 1.47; 1.17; 1.13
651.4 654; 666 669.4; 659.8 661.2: 0.03 nm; 1.13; 1.11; 1.16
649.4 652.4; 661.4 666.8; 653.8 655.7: -0.26 nm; 1.16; 1.33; 1.19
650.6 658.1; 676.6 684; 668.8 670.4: 0.14 nm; 1.49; 1.16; 1.11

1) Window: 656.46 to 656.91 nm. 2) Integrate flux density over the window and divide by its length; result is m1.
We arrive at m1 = 2.42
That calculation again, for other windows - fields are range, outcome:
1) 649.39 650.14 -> 1.09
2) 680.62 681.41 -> 1.03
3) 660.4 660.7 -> 1.12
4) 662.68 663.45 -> 1.18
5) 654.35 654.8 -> 1.46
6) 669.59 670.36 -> 1.12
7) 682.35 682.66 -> 1.14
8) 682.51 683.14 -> 1.19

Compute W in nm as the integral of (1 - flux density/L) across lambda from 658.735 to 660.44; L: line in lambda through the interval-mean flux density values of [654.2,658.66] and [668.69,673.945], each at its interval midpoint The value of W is 0.52 nm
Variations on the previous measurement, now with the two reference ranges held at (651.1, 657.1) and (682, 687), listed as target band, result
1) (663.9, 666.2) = 0.37 nm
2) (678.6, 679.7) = 0.04 nm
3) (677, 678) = 0.12 nm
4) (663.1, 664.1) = 0.11 nm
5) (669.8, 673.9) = 0.09 nm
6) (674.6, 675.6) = 0.08 nm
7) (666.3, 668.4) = 0.33 nm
